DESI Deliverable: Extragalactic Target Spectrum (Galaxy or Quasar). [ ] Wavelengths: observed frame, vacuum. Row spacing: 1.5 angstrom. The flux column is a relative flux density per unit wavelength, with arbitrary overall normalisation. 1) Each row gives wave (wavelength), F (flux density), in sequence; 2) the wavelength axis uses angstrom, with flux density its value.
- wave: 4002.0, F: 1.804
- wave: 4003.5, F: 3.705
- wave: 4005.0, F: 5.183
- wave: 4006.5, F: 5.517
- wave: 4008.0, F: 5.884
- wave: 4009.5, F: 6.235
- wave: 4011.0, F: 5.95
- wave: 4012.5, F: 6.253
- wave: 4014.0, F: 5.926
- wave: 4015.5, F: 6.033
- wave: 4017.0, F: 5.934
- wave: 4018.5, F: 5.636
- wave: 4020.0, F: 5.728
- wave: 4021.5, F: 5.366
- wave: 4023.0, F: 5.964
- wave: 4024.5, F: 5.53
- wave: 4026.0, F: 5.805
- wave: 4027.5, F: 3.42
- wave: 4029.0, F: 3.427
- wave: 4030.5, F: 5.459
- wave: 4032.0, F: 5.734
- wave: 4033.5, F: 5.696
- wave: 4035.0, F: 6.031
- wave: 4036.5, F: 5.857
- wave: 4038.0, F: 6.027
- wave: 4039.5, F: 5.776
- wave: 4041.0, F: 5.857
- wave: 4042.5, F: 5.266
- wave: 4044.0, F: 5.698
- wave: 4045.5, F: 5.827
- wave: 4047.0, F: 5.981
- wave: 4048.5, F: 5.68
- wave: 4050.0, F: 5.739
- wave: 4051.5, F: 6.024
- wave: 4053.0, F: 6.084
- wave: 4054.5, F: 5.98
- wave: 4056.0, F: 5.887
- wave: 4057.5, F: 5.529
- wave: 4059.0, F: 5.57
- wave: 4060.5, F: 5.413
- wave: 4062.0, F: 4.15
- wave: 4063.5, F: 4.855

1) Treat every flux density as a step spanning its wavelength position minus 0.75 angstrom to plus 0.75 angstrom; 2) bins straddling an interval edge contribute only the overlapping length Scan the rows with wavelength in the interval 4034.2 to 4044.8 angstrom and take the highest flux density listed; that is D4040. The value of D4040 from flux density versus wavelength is 6.031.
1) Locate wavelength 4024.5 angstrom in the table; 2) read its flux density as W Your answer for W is 5.53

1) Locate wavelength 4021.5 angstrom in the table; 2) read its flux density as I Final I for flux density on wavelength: 5.366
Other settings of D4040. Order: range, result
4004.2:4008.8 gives 5.884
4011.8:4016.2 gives 6.253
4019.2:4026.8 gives 5.964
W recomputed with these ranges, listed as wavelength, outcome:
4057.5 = 5.529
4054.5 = 5.98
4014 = 5.926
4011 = 5.95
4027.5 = 3.42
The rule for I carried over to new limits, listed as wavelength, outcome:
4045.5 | 5.827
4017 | 5.934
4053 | 6.084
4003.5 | 3.705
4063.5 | 4.855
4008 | 5.884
